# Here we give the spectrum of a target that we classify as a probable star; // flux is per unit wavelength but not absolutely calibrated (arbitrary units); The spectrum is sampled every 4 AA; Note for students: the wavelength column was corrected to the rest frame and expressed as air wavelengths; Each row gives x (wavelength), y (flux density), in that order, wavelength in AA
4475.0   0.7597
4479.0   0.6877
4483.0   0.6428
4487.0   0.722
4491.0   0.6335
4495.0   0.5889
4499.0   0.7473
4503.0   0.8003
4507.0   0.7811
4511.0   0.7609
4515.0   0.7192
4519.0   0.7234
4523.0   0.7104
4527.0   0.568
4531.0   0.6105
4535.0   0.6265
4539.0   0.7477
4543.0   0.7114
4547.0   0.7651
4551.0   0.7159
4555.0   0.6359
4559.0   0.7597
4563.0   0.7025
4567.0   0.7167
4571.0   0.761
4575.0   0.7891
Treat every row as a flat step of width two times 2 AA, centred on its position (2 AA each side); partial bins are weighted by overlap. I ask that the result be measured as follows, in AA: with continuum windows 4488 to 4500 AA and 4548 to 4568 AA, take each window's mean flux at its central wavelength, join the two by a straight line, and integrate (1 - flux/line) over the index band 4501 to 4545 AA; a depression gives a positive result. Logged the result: -1.76 AA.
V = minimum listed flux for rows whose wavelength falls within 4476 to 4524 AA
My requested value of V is 0.5889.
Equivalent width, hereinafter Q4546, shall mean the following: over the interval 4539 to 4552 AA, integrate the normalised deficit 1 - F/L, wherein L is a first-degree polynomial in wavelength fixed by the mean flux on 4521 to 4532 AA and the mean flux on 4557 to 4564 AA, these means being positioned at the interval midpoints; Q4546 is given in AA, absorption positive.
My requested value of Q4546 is -0.9 AA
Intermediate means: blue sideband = 0.631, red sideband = 0.735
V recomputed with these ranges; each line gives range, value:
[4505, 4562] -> 0.568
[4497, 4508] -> 0.7473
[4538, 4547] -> 0.7114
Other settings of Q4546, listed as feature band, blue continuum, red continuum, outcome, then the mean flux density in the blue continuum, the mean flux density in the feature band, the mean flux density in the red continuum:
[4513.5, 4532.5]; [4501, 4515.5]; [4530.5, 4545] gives 1.6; 0.77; 0.666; 0.681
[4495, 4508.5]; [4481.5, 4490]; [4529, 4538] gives -1.7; 0.679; 0.748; 0.633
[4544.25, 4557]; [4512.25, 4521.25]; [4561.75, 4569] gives 0.2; 0.724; 0.706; 0.71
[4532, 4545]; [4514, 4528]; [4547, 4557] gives 0.0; 0.685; 0.689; 0.694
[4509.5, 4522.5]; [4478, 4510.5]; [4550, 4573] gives -0.4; 0.704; 0.731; 0.715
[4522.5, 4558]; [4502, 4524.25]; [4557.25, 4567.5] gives 2.8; 0.748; 0.678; 0.727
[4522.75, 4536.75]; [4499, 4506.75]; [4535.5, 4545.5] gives 2.2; 0.782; 0.619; 0.716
